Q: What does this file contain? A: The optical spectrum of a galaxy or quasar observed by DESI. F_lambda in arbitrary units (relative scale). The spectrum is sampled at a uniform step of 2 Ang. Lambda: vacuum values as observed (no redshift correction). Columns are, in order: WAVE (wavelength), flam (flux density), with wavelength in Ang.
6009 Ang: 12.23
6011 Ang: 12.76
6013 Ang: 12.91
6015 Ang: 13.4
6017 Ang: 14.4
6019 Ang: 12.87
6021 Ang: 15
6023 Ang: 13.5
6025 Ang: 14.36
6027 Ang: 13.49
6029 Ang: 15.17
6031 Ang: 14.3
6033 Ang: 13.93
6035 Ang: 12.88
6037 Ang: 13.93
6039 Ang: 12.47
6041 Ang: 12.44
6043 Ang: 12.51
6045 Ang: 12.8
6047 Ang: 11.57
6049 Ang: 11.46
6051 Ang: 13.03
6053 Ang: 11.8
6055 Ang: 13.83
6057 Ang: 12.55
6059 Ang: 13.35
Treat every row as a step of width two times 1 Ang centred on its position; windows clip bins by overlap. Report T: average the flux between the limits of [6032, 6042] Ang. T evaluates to 13.1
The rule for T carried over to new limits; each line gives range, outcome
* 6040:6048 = 12.3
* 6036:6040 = 13.2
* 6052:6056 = 12.8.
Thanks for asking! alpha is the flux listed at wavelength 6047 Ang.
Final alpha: 11.57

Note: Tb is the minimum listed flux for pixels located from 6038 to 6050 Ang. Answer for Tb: 11.46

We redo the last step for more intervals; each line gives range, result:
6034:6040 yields 12.47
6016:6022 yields 12.87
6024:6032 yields 13.49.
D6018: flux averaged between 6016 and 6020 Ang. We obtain 13.6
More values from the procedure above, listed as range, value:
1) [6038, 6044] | 12.5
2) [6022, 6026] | 13.9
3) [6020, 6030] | 14.3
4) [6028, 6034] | 14.5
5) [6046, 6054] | 12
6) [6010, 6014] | 12.8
